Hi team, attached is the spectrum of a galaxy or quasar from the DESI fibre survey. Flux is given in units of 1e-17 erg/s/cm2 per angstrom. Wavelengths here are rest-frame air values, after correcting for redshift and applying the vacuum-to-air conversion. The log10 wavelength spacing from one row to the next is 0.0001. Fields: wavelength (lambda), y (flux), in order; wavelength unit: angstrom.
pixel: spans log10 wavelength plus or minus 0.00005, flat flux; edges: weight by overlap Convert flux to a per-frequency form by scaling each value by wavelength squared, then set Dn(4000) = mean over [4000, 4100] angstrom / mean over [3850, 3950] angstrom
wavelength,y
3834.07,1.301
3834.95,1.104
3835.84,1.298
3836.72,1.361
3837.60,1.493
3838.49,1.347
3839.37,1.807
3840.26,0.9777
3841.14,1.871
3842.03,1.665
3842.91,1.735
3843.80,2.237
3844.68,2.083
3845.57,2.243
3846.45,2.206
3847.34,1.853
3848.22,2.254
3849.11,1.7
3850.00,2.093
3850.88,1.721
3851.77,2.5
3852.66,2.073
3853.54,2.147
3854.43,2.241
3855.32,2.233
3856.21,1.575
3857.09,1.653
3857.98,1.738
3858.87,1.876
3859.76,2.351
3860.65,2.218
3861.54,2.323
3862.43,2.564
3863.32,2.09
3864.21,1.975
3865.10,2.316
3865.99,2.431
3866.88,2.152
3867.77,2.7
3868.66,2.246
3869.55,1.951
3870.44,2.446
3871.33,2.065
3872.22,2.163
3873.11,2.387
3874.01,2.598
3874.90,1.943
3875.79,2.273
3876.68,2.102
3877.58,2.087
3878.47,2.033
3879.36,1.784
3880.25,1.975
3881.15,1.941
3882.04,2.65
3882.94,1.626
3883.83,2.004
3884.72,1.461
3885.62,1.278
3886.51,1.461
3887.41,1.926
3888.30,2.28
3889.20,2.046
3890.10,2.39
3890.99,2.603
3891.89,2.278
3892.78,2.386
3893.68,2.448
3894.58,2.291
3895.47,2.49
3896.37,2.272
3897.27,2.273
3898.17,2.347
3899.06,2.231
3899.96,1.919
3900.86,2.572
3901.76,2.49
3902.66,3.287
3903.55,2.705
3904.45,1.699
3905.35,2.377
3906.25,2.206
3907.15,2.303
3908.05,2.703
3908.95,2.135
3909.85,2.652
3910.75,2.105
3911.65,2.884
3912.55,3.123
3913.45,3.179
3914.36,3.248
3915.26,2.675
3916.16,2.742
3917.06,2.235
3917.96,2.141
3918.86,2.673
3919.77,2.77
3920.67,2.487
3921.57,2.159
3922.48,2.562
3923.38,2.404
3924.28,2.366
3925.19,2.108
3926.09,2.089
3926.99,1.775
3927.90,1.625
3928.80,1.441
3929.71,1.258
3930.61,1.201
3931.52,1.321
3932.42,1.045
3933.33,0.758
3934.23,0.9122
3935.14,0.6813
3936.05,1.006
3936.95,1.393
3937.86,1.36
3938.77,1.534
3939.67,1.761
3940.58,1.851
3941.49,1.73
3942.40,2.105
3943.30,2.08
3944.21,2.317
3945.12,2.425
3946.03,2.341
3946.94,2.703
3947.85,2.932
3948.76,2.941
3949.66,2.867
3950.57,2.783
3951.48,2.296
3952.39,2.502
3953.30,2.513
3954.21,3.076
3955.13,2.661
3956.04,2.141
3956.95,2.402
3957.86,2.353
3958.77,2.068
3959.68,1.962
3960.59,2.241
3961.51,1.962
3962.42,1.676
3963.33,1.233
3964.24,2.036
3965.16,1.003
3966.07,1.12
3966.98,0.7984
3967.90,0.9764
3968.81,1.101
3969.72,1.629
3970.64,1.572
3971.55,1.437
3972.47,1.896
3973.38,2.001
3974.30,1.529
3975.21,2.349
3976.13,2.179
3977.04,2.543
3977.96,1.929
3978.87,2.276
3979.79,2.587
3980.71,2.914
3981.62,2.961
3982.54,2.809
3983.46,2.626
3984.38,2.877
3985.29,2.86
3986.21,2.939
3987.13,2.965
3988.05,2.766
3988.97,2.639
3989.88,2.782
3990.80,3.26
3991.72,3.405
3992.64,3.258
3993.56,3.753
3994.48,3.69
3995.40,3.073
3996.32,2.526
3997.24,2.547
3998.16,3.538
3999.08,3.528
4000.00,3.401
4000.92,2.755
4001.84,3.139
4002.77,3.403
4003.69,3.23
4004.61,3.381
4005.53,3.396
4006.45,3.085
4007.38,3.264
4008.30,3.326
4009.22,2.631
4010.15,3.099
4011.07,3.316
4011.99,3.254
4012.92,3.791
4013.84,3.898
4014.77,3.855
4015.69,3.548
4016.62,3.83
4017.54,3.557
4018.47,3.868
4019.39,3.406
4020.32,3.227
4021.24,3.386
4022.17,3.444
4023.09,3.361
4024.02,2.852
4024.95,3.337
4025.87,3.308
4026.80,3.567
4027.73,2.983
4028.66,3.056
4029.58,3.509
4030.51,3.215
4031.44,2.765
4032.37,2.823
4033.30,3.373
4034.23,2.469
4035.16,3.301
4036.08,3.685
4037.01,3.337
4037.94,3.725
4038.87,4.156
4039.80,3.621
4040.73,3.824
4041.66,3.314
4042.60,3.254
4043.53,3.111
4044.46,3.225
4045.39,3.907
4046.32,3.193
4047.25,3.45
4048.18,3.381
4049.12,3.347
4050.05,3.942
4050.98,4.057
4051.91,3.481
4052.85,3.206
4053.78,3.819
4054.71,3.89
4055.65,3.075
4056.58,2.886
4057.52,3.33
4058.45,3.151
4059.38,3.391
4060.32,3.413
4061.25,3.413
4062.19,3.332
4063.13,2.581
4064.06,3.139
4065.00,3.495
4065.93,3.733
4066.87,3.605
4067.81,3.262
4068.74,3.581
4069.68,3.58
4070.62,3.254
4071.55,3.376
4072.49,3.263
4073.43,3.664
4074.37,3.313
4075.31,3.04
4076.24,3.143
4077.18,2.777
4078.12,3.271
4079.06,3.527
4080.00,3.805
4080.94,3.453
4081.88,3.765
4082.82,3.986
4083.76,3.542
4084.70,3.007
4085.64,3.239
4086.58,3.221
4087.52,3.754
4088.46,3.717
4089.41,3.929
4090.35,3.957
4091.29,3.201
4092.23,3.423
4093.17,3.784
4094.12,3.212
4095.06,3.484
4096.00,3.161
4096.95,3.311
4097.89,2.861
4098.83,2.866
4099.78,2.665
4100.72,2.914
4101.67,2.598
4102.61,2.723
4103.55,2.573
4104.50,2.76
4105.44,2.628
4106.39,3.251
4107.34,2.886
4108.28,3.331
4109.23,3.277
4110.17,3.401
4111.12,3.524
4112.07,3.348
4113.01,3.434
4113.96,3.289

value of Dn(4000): 1.7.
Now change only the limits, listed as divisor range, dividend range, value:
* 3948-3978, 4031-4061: 1.77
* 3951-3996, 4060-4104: 1.51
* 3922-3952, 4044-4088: 1.93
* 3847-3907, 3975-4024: 1.54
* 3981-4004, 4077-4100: 1.17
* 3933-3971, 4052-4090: 1.89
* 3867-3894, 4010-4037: 1.70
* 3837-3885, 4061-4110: 1.80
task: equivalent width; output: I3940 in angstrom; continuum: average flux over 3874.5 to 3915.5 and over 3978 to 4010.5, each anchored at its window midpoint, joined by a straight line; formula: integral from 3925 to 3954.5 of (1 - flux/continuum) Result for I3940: 8.33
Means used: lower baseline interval 2.28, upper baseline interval 3.03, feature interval 1.89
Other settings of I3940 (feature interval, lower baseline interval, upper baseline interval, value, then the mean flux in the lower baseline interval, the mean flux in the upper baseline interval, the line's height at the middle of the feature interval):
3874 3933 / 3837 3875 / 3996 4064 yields 4.64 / 2.05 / 3.34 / 2.4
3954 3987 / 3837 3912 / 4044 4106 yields 7.72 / 2.13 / 3.33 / 2.71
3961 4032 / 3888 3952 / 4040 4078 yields 1.68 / 2.19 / 3.38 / 2.85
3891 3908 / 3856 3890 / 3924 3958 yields -2.91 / 2.08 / 1.96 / 2.03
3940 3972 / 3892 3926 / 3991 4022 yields 9.17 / 2.47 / 3.34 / 2.89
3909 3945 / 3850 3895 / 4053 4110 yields 6.17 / 2.12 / 3.29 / 2.43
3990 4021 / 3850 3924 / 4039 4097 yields -3.09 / 2.27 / 3.43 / 3.03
